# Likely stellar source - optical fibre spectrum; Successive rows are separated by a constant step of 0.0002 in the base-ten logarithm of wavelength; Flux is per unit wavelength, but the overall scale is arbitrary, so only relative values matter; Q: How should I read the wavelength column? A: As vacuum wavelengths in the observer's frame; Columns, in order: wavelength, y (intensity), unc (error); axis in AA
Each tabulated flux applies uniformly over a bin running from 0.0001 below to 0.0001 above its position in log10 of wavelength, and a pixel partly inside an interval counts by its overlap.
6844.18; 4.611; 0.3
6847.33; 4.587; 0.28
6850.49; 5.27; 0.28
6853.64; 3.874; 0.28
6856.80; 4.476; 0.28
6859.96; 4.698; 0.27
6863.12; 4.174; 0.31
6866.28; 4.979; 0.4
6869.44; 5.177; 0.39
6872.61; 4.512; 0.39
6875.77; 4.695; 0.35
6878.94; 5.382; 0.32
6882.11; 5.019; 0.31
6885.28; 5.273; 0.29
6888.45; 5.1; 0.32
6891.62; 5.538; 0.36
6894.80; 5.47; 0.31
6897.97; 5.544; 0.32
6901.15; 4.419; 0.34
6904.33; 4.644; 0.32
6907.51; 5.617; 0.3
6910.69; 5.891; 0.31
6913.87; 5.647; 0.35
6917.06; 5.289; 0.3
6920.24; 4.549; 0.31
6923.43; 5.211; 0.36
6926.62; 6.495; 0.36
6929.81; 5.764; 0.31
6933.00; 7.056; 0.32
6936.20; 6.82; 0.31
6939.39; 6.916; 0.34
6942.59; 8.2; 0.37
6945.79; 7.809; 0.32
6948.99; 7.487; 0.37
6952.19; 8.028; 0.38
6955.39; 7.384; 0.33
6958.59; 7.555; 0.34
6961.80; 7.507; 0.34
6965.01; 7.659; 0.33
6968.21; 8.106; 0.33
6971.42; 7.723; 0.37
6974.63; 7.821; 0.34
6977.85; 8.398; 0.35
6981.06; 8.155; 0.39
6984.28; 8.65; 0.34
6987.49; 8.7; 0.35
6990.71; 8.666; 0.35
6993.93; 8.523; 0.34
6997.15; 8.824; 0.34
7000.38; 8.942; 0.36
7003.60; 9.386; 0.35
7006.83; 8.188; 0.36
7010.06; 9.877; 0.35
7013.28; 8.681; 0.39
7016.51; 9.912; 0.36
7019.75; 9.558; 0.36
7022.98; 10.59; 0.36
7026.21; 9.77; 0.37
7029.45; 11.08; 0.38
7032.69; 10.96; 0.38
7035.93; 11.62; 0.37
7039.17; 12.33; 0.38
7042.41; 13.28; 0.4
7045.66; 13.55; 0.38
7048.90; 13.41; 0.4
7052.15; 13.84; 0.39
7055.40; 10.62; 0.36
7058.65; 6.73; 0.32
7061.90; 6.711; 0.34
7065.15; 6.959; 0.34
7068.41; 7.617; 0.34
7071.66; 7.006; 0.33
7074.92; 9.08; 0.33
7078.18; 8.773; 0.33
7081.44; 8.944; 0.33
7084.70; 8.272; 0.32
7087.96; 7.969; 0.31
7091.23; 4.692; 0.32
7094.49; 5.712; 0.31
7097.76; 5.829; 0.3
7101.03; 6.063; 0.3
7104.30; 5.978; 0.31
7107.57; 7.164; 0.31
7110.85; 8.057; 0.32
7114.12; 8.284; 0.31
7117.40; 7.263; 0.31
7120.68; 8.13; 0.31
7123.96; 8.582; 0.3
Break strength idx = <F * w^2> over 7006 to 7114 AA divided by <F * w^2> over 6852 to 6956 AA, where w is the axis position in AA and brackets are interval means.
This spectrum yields 1.7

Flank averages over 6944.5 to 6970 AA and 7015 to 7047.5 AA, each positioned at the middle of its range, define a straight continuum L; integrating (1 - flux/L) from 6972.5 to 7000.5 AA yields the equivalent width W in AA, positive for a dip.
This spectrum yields 1.9 AA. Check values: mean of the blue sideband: 7.69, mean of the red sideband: 11.3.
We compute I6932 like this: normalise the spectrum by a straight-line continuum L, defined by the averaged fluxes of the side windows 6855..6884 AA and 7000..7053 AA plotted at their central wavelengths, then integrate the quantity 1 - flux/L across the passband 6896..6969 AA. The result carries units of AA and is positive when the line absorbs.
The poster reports 7.9 AA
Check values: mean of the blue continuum 4.79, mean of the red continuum 10.9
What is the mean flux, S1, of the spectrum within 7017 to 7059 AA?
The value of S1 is 11.4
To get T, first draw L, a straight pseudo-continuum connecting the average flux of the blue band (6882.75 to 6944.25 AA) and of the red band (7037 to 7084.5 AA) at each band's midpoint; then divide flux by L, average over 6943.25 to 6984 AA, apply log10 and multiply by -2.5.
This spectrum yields -0.10 mag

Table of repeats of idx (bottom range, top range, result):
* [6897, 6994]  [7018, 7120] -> 1.33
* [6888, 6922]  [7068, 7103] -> 1.45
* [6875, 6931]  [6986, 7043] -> 1.92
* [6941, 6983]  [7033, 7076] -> 1.34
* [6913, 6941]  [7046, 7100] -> 1.46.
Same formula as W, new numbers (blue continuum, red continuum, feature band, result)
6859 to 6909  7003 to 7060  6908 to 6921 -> 1.6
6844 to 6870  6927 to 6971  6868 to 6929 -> 6.3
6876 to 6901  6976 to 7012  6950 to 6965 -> -0.2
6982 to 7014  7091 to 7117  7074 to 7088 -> -3.1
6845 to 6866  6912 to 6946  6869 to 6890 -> 0.4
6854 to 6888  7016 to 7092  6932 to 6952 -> -2.1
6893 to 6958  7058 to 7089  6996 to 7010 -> -3.7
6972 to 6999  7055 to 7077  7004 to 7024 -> -3.1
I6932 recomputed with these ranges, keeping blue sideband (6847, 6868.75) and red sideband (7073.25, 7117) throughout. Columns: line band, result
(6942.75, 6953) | -4.0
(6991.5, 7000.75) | -3.8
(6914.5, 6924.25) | 0.4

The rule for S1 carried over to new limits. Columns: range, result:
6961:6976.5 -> 7.79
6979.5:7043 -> 9.73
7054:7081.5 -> 7.98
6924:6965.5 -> 7.22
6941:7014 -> 8.27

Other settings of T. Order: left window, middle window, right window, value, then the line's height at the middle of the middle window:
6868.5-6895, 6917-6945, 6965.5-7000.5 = 0.06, 6.69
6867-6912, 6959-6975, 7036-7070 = 0.00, 7.71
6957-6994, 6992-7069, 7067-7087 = -0.22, 8.2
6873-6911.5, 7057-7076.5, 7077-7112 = -0.09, 6.75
